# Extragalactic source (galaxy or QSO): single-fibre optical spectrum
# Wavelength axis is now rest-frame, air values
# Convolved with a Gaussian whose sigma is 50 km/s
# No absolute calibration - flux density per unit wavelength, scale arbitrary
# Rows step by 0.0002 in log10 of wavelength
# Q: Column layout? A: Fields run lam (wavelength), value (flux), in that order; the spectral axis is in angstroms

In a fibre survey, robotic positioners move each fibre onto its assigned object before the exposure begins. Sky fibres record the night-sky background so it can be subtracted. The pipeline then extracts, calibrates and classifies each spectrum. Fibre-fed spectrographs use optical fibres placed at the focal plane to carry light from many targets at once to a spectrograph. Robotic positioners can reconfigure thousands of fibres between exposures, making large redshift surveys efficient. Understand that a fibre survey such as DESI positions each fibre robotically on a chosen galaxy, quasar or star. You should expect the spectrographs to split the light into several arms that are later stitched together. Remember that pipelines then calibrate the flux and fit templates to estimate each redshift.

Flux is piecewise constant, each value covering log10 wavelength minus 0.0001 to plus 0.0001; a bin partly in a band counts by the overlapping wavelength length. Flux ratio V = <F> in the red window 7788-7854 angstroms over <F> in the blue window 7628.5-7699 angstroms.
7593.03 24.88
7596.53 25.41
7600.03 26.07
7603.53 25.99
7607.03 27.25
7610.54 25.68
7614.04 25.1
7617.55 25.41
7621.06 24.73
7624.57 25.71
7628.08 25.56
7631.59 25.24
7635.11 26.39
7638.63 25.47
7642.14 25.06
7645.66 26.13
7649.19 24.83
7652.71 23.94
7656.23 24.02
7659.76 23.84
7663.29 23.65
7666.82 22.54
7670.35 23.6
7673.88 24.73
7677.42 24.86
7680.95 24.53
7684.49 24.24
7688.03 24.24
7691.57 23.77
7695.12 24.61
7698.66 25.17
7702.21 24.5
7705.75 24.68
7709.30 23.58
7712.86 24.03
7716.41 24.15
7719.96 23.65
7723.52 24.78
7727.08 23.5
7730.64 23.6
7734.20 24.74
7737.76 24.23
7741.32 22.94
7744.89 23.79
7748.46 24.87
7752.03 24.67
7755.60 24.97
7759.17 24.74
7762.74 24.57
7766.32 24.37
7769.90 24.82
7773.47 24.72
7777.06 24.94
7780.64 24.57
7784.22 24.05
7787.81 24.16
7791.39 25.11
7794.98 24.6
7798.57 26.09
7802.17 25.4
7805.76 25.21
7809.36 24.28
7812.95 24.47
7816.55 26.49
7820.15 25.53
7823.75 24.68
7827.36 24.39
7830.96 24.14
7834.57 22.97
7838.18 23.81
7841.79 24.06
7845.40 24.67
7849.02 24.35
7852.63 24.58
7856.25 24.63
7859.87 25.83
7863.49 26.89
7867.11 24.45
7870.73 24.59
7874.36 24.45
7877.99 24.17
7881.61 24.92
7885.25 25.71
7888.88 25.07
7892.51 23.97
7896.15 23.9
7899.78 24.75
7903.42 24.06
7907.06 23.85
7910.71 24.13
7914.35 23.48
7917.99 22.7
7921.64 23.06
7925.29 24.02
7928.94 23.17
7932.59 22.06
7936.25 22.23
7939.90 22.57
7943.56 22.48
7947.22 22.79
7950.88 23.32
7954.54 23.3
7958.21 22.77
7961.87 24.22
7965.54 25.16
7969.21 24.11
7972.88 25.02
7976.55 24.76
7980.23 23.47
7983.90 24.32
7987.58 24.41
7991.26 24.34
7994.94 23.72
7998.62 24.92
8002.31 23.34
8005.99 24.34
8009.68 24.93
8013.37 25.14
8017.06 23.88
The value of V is 1.0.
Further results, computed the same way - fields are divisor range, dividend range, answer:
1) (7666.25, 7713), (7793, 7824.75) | 1.04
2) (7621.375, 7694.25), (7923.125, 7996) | 0.96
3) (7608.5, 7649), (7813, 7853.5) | 0.96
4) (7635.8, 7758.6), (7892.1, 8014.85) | 0.98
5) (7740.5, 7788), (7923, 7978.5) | 0.96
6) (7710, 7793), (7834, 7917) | 1.01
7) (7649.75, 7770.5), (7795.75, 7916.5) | 1.02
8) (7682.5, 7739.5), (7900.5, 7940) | 0.96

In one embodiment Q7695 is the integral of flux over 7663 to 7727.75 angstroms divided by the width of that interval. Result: 24.2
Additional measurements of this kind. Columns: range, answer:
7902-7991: 23.6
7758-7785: 24.6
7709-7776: 24.3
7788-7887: 24.8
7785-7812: 24.9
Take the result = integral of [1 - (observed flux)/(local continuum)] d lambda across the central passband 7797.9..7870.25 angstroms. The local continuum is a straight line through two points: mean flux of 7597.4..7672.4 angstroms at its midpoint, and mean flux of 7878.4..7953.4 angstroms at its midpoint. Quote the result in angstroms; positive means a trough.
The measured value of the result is -2.36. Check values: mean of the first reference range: 25.1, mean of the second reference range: 23.6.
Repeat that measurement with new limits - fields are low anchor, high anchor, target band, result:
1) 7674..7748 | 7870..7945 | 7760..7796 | -0.8 angstroms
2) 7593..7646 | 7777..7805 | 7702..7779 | 2.4 angstroms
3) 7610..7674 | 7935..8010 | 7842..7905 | -1.6 angstroms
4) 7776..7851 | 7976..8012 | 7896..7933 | 1.3 angstroms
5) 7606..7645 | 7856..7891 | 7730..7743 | 0.7 angstroms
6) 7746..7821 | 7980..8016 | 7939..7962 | 1.4 angstroms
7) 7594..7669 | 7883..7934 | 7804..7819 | -0.5 angstroms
